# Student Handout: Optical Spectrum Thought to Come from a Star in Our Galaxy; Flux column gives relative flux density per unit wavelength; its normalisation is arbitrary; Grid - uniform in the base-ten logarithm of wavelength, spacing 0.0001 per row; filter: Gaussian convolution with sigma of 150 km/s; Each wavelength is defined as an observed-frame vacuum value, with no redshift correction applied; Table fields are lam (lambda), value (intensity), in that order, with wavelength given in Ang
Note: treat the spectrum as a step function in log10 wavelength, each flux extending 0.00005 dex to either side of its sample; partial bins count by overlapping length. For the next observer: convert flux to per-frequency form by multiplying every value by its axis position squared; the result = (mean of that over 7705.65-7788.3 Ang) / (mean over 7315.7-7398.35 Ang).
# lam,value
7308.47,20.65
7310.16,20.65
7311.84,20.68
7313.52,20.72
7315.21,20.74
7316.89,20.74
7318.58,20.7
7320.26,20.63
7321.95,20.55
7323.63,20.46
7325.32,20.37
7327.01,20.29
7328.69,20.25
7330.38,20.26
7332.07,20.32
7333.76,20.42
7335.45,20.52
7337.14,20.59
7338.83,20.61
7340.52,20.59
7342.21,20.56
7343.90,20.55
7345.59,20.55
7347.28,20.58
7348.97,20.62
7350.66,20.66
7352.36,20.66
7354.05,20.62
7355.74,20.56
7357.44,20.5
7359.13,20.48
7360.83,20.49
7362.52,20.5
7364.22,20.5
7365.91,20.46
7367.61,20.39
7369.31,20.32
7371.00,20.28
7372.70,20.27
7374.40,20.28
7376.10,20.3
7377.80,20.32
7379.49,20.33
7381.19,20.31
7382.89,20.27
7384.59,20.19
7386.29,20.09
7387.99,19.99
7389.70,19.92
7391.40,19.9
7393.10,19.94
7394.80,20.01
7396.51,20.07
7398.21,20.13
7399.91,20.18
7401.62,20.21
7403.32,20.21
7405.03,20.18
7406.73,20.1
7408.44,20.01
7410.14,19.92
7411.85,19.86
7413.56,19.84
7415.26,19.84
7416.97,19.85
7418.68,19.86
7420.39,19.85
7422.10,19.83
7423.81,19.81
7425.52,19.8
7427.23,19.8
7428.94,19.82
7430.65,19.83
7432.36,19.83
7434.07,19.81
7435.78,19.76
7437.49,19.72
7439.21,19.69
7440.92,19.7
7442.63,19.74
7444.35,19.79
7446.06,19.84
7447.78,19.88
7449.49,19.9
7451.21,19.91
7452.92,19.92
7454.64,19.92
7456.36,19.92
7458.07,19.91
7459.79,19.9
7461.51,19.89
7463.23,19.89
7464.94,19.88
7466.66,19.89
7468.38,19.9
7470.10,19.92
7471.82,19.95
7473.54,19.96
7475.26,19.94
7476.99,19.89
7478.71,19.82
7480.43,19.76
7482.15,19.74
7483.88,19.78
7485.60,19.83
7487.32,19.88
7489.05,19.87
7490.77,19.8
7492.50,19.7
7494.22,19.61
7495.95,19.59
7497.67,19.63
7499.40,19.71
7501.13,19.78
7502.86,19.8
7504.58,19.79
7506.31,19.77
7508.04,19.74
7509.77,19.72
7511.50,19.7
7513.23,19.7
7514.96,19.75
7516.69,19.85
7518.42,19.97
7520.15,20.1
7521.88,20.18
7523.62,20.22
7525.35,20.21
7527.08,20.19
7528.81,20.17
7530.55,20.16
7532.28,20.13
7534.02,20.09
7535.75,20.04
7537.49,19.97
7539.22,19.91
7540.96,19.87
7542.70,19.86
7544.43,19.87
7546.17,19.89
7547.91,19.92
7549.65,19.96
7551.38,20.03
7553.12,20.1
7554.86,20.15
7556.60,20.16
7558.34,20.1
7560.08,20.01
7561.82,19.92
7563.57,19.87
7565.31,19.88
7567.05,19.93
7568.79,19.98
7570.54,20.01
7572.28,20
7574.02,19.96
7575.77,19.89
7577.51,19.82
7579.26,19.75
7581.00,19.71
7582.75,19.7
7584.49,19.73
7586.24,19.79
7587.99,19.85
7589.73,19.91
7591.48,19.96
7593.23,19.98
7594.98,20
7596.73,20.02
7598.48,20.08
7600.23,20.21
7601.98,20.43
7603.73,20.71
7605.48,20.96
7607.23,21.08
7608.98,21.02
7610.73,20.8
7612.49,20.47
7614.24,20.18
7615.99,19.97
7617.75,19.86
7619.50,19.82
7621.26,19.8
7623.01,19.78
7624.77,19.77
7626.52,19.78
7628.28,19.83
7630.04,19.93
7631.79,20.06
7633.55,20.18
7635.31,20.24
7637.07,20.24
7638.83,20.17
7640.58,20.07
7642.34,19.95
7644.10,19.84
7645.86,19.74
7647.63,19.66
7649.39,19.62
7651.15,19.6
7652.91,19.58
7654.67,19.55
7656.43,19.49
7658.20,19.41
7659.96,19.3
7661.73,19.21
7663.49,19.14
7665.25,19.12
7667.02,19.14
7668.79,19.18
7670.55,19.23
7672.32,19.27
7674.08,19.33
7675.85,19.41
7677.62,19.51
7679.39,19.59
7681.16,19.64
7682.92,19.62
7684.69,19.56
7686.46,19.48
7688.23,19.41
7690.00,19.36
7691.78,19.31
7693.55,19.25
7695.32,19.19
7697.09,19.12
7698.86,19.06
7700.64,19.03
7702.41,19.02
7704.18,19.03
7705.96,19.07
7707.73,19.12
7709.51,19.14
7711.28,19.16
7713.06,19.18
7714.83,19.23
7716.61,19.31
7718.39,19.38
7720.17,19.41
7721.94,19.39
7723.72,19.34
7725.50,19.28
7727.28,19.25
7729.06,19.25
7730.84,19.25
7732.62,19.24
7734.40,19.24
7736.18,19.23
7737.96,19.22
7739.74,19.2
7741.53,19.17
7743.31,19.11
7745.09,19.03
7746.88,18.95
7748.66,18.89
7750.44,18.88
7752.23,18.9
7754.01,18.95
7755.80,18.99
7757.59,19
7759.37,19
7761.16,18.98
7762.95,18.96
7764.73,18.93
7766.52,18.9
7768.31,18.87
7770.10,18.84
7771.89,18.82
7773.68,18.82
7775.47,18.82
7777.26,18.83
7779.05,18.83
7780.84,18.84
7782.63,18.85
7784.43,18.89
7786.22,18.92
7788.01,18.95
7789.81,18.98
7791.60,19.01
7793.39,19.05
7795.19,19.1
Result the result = 1.04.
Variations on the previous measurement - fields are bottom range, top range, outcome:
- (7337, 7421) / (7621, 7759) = 1.04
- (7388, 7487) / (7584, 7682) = 1.05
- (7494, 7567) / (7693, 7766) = 1.01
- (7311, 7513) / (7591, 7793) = 1.04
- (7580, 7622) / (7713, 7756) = 0.98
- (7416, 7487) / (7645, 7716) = 1.03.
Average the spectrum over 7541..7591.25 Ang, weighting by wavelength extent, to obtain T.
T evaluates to 19.9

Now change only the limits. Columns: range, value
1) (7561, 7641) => 20.1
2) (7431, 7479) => 19.9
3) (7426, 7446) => 19.8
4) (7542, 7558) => 20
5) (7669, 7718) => 19.3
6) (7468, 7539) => 19.9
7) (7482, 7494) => 19.8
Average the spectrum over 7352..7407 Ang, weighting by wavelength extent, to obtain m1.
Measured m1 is 20.3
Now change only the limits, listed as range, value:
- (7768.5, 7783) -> 18.8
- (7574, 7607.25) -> 20.1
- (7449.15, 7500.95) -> 19.8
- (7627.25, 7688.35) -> 19.6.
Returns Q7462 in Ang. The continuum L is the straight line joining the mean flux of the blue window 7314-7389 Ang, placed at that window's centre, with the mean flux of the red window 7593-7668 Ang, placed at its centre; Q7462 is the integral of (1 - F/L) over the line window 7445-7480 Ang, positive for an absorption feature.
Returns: 0.60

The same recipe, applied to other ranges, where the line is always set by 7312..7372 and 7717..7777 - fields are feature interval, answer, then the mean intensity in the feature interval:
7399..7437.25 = 0.6 Ang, 19.9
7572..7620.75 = -1.3 Ang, 20.1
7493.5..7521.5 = 0.2 Ang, 19.8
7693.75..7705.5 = 0.1 Ang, 19.1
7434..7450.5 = 0.3 Ang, 19.8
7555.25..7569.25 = -0.2 Ang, 20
